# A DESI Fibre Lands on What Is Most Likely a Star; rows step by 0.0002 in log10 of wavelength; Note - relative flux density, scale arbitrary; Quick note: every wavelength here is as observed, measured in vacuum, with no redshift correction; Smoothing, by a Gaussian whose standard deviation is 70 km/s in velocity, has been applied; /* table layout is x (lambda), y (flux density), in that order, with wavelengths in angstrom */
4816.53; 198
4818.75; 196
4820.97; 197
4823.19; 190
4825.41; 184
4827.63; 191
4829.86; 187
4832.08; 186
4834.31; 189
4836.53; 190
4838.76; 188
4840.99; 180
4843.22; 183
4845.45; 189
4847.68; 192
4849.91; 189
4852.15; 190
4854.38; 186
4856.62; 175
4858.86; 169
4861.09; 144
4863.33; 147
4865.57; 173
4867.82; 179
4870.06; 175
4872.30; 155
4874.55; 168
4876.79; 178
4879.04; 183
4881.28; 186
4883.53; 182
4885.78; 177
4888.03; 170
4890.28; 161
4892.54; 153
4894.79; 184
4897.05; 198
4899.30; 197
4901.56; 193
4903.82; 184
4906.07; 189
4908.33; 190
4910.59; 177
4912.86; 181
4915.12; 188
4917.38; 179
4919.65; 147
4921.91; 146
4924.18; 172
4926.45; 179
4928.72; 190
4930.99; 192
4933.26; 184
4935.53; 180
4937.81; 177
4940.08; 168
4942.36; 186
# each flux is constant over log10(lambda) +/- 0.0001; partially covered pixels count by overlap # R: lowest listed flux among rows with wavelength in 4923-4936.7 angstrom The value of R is 172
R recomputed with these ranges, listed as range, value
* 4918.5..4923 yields 146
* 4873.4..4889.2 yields 168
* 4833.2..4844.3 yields 180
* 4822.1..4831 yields 184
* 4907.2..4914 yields 177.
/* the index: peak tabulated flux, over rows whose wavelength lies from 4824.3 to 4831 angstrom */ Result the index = 191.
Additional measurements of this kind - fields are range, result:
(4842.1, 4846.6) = 189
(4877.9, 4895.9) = 186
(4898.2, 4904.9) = 197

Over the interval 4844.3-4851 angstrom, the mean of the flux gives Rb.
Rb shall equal 190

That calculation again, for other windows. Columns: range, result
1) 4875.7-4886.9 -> 181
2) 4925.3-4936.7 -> 185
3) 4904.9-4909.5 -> 190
